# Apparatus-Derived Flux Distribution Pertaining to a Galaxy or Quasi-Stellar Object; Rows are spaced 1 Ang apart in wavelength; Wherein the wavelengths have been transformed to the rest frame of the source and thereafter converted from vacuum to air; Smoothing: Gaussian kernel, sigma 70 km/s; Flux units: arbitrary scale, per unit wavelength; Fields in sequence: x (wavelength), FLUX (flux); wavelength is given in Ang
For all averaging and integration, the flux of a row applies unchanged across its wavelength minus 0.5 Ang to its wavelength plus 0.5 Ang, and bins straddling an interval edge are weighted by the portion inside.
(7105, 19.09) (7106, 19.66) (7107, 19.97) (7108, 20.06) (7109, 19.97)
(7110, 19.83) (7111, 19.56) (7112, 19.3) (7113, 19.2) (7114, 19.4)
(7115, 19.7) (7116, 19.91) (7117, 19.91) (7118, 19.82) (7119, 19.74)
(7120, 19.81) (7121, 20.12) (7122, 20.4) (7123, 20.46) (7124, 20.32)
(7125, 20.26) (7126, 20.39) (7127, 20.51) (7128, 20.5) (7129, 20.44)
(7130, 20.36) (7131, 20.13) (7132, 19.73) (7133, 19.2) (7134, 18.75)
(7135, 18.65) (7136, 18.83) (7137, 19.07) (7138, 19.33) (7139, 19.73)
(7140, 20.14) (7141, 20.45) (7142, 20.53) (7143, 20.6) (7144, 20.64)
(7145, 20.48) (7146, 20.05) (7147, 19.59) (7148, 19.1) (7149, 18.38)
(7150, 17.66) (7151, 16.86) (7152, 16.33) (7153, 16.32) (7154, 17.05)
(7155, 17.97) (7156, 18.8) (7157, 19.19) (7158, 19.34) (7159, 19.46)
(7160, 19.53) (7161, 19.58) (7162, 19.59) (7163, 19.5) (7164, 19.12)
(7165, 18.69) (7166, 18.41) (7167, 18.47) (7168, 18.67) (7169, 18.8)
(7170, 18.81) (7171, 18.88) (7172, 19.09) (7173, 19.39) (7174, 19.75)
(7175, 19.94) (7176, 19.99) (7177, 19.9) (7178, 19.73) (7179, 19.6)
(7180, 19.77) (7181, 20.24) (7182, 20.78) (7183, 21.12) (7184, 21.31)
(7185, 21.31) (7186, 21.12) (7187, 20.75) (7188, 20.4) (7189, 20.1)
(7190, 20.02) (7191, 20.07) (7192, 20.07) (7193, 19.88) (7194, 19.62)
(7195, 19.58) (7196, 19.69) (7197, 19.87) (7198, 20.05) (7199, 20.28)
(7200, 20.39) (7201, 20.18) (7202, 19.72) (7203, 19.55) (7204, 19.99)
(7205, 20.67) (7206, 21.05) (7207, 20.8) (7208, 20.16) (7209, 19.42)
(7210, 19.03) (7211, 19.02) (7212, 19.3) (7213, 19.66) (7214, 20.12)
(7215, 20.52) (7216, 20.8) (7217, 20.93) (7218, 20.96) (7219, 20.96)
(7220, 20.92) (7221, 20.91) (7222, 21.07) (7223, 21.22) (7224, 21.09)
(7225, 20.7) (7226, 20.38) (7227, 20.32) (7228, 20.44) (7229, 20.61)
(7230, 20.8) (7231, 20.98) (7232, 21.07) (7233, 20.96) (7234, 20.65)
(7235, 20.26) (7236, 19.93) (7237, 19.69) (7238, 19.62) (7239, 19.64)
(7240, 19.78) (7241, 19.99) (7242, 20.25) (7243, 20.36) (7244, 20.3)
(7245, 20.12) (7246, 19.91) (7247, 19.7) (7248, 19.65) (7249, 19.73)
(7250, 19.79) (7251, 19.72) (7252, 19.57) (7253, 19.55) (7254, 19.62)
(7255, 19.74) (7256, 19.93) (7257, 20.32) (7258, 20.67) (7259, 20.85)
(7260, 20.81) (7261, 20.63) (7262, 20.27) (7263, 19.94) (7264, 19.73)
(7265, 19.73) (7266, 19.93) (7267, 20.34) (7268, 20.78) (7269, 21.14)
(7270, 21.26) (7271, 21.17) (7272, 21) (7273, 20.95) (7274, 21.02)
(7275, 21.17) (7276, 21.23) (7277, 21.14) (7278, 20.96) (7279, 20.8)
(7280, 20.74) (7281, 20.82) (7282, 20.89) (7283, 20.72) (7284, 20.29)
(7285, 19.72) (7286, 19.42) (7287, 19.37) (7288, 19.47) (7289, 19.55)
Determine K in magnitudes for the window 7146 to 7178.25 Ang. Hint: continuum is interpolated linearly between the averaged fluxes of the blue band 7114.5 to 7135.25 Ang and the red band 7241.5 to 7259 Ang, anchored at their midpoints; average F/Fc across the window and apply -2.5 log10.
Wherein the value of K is 0.06 mag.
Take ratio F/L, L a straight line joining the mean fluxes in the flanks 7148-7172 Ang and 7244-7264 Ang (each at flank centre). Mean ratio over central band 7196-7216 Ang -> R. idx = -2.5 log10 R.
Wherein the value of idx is -0.04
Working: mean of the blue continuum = 18.5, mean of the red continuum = 20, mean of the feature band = 20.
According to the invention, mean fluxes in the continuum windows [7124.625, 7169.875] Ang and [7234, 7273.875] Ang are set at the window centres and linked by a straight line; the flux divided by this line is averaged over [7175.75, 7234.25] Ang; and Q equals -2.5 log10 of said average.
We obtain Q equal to -0.03 mag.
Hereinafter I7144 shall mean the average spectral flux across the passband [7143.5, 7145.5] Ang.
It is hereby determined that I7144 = 20.6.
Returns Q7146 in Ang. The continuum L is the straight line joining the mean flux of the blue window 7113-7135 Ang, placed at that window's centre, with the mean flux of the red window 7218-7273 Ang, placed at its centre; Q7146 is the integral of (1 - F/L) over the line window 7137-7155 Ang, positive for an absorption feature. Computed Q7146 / 0.9 Ang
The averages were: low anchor 19.9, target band 19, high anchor 20.4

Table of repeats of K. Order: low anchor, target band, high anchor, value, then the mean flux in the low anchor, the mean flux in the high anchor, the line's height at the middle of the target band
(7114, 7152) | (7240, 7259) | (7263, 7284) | 0.03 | 19.7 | 20.7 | 20.6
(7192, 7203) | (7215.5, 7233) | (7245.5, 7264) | -0.05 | 19.9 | 20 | 20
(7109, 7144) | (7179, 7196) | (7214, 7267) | -0.01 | 19.9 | 20.3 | 20.1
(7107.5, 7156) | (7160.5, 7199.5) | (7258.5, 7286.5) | 0.00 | 19.5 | 20.6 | 19.9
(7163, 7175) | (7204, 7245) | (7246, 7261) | -0.04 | 19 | 20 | 19.6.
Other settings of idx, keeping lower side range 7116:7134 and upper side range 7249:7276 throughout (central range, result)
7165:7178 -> 0.06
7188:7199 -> 0.02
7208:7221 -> 0.01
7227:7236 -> -0.02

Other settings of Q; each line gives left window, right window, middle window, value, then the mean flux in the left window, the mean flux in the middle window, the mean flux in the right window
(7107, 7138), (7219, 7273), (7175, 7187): -0.02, 19.8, 20.4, 20.3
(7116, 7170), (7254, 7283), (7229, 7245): 0.00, 19.4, 20.3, 20.6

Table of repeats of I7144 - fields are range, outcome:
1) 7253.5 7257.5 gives 19.9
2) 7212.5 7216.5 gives 20.3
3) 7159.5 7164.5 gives 19.5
